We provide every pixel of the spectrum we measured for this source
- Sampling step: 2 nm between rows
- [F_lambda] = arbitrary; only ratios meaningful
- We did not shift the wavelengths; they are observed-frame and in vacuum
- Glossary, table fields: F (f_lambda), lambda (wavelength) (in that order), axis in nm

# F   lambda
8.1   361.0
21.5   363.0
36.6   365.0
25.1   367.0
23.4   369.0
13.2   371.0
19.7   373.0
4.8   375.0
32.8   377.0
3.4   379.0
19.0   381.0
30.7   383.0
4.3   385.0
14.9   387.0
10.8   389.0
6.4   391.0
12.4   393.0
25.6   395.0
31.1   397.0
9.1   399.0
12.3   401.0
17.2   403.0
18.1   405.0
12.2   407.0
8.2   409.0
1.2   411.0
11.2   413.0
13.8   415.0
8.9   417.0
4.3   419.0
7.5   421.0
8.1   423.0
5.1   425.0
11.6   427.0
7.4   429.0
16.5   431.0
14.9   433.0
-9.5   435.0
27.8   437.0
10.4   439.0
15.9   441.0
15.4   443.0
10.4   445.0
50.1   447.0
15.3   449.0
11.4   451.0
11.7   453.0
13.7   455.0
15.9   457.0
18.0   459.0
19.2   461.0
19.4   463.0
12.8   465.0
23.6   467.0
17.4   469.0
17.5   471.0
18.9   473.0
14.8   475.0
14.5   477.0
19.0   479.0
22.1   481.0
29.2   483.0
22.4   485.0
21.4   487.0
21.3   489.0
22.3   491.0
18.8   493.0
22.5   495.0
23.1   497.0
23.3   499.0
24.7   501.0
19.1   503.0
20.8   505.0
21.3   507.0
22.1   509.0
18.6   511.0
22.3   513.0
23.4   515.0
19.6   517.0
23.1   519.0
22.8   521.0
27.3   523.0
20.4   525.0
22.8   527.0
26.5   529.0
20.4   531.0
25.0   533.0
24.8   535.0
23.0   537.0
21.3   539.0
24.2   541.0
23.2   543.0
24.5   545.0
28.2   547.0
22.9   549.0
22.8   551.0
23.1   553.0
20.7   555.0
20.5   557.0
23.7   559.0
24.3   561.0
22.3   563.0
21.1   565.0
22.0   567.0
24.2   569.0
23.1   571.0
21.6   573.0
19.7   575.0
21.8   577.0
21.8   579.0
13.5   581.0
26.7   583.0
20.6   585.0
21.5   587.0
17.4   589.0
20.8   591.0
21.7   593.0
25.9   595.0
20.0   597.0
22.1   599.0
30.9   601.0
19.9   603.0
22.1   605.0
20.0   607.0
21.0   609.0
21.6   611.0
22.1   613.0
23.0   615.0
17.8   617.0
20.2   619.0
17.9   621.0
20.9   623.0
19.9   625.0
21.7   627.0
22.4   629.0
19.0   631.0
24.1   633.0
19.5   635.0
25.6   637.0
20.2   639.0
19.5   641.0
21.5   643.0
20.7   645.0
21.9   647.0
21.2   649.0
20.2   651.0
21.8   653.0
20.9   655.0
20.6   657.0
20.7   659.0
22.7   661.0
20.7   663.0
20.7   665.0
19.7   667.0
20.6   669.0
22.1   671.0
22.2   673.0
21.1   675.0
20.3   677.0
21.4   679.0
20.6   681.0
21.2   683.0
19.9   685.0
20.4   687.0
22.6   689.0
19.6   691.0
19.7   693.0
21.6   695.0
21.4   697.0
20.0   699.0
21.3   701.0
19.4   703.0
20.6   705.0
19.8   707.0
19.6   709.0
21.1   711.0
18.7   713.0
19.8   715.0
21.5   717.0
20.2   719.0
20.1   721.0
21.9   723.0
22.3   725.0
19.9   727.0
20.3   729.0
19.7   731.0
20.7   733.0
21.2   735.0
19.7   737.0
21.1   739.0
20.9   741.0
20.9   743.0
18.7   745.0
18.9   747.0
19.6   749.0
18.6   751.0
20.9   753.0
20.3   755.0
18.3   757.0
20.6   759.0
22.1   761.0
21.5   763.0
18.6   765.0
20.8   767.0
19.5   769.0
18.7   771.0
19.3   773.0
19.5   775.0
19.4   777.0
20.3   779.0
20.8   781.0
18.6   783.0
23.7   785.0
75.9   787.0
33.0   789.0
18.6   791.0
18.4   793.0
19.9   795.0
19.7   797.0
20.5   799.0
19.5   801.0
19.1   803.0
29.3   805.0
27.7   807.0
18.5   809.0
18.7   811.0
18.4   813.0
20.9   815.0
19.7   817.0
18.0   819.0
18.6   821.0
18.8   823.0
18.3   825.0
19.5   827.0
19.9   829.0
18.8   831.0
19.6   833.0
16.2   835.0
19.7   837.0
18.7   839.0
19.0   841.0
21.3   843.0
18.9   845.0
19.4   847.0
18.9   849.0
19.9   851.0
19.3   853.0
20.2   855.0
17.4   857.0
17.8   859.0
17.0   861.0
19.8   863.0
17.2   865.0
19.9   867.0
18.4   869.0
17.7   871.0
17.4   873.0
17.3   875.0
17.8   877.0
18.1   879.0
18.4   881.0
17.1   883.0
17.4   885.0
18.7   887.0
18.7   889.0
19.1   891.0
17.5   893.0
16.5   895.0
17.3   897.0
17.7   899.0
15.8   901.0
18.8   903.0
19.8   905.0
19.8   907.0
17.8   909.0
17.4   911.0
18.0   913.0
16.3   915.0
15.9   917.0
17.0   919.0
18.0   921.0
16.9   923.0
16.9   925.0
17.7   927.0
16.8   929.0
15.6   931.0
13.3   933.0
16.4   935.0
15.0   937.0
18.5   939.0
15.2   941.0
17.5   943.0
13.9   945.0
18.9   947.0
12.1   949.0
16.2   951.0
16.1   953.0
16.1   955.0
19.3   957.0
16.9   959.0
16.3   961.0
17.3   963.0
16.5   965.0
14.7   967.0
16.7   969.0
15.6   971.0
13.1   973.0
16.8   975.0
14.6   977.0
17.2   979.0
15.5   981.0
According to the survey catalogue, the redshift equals 0.20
